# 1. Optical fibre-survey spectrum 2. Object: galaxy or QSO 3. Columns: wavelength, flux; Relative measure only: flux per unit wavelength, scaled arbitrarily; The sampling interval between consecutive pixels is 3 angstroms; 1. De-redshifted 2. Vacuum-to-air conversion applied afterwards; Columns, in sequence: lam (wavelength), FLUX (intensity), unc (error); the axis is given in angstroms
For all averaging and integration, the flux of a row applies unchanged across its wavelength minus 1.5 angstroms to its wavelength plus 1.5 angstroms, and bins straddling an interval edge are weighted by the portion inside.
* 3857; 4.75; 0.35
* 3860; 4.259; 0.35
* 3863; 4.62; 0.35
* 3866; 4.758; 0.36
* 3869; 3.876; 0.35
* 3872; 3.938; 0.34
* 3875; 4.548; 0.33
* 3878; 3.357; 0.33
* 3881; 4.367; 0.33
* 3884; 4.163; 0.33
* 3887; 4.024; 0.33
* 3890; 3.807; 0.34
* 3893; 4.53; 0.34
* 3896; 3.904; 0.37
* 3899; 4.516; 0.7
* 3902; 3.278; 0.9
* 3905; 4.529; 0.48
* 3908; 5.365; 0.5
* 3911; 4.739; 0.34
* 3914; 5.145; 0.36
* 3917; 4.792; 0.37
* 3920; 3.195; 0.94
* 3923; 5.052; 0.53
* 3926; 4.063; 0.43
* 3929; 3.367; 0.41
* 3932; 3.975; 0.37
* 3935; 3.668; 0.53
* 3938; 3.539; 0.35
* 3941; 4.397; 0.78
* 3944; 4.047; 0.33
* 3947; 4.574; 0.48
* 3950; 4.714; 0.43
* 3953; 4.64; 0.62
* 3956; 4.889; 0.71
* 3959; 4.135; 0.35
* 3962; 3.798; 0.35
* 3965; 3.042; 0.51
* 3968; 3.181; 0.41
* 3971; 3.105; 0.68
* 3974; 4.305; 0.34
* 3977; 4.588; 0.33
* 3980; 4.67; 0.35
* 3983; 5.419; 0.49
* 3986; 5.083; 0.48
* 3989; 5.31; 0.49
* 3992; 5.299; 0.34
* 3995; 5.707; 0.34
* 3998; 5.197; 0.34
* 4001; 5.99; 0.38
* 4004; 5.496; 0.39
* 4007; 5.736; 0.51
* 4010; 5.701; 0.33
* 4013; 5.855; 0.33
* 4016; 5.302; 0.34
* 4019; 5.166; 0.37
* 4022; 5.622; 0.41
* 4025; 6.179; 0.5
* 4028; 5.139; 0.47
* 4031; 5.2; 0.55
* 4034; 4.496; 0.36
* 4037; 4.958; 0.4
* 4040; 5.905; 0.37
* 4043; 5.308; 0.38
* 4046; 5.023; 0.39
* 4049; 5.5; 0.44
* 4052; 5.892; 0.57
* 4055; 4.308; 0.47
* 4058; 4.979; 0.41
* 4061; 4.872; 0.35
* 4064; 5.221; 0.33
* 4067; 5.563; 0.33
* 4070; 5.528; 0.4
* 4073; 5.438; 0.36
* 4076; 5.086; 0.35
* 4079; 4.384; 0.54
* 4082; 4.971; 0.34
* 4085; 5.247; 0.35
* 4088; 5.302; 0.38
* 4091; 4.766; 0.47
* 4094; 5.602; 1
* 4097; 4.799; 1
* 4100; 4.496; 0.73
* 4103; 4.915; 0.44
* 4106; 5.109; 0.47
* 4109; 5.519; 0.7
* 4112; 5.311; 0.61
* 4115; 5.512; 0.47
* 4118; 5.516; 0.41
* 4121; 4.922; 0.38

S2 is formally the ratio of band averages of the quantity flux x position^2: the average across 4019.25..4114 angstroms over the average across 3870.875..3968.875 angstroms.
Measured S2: 1.3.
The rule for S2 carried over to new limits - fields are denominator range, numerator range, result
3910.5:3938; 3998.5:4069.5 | 1.36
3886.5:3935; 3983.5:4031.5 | 1.36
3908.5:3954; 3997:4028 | 1.37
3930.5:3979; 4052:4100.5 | 1.33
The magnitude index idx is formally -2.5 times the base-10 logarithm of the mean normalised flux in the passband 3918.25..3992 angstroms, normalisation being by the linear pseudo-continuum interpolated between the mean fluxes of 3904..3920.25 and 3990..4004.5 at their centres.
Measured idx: 0.21 mag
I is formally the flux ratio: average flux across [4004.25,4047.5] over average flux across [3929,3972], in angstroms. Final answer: 1.36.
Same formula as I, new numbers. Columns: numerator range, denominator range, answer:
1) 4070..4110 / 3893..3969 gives 1.21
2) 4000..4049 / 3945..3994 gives 1.23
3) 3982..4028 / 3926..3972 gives 1.40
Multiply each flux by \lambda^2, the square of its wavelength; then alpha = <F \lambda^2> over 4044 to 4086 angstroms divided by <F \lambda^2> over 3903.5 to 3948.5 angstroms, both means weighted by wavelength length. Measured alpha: 1.28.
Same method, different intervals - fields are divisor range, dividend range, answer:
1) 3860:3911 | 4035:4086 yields 1.33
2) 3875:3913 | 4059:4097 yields 1.33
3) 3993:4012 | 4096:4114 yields 0.94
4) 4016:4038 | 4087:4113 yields 1.00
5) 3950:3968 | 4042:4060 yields 1.33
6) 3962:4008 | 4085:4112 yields 1.13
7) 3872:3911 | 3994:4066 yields 1.37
